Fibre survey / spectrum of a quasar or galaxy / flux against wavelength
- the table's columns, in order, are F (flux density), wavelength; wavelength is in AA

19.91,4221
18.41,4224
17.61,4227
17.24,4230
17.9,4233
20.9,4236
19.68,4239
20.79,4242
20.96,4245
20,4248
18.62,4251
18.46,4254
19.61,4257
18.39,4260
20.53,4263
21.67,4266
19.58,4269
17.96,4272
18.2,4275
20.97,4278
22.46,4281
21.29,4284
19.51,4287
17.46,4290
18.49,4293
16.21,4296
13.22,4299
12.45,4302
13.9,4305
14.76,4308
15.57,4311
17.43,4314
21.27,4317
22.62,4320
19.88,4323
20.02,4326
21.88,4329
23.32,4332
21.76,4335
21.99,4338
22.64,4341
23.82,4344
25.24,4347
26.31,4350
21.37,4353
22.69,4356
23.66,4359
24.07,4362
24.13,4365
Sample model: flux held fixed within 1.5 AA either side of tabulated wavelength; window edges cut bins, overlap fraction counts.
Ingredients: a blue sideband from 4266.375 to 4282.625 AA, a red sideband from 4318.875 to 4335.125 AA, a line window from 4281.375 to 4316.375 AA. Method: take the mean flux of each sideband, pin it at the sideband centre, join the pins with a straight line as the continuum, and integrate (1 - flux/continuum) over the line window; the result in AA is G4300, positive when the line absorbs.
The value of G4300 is 6.7 AA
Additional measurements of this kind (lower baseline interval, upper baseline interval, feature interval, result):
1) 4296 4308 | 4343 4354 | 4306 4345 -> -2.7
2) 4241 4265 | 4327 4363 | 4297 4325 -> 6.5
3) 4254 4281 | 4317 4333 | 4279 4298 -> 1.1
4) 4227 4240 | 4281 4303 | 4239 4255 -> -1.2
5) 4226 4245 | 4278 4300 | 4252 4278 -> -0.6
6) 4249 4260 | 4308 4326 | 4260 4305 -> 1.3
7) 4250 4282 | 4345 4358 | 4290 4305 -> 4.2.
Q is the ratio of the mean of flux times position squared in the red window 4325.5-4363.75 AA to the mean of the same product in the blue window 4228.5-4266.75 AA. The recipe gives 1.23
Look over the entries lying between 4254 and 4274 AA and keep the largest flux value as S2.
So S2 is 21.67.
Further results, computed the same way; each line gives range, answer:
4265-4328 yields 22.62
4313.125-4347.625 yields 25.24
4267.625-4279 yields 20.97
